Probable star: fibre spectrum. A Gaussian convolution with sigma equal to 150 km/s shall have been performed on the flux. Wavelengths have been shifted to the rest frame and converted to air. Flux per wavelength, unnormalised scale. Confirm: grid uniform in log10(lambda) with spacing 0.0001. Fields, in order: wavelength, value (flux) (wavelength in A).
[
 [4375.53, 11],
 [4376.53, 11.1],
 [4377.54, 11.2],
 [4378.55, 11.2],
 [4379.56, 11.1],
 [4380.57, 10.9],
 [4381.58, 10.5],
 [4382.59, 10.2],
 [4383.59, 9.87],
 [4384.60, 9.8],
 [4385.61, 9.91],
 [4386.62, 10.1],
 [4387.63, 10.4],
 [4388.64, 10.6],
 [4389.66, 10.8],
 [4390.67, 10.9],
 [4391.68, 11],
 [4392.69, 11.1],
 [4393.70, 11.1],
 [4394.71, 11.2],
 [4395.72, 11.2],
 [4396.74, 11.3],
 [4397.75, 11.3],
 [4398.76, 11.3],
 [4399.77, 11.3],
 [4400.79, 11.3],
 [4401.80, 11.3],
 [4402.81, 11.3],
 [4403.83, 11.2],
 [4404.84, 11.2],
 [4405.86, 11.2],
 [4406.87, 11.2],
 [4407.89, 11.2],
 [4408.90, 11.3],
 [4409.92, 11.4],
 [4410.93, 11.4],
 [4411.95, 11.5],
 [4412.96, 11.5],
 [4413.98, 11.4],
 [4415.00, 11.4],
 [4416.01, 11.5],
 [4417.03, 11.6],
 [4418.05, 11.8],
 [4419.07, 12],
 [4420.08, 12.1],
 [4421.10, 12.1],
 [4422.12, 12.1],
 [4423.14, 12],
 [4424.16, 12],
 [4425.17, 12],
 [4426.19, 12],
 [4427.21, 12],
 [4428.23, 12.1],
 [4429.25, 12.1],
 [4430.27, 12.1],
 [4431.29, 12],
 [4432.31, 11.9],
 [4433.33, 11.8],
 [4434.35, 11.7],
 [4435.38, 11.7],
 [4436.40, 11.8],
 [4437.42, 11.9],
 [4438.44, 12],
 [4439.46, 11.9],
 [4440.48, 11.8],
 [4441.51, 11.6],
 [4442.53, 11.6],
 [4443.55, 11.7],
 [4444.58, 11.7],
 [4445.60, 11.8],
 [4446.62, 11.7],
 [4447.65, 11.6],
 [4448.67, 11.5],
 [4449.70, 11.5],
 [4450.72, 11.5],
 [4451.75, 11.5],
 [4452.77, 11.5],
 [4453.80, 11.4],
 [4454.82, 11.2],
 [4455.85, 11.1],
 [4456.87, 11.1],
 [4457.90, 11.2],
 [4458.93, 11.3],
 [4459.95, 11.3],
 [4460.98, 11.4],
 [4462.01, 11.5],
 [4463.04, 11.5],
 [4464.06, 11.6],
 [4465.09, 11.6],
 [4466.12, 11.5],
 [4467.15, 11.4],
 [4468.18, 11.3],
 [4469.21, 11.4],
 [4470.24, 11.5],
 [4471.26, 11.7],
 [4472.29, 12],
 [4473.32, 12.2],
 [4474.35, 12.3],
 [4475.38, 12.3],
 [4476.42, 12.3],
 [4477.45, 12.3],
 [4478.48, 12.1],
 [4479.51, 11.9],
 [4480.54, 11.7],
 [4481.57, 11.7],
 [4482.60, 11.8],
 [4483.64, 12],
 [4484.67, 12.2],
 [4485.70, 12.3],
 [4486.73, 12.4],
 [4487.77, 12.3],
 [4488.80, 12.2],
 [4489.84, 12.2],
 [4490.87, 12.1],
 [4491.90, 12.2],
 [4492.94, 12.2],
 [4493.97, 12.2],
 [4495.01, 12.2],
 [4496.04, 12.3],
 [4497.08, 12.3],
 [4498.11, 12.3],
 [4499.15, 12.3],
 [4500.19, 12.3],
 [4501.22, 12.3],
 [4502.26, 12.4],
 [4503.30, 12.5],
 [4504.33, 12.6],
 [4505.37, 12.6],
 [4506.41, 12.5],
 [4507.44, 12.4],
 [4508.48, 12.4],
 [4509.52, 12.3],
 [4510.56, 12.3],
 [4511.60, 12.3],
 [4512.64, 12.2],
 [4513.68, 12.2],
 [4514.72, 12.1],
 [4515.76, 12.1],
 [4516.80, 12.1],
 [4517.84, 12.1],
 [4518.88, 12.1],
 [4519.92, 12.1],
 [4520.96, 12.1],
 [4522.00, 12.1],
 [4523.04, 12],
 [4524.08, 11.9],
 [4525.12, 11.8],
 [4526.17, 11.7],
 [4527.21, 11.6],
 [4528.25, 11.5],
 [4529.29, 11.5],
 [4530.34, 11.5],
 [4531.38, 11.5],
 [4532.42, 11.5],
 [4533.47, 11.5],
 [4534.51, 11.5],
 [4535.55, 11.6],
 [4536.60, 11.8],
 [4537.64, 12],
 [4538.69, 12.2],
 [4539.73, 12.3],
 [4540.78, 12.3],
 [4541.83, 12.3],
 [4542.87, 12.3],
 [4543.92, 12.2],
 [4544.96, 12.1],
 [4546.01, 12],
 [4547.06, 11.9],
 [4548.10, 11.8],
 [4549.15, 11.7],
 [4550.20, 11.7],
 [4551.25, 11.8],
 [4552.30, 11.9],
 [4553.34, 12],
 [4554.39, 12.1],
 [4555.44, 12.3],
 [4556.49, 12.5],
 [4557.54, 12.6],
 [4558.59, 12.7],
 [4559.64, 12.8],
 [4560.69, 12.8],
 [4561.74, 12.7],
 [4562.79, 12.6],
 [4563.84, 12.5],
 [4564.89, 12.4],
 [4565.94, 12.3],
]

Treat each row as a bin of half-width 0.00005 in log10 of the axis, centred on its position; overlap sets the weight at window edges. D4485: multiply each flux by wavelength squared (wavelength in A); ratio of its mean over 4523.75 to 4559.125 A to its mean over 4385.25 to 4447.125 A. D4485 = 1.1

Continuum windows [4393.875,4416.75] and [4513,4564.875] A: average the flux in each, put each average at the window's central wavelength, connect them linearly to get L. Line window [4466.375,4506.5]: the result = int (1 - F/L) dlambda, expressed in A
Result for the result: -1.22 A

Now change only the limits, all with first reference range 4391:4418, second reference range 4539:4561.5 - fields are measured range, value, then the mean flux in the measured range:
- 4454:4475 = 0.3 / 11.5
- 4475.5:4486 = -0.2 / 12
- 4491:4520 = -0.9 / 12.3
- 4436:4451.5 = -0.2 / 11.7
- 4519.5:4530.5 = 0.2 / 11.8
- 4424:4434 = -0.5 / 12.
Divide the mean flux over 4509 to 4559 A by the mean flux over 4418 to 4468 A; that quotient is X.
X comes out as 1.0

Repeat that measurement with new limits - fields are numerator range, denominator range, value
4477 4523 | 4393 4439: 1.05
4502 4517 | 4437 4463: 1.07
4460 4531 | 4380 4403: 1.11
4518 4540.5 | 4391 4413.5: 1.05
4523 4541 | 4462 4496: 0.98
